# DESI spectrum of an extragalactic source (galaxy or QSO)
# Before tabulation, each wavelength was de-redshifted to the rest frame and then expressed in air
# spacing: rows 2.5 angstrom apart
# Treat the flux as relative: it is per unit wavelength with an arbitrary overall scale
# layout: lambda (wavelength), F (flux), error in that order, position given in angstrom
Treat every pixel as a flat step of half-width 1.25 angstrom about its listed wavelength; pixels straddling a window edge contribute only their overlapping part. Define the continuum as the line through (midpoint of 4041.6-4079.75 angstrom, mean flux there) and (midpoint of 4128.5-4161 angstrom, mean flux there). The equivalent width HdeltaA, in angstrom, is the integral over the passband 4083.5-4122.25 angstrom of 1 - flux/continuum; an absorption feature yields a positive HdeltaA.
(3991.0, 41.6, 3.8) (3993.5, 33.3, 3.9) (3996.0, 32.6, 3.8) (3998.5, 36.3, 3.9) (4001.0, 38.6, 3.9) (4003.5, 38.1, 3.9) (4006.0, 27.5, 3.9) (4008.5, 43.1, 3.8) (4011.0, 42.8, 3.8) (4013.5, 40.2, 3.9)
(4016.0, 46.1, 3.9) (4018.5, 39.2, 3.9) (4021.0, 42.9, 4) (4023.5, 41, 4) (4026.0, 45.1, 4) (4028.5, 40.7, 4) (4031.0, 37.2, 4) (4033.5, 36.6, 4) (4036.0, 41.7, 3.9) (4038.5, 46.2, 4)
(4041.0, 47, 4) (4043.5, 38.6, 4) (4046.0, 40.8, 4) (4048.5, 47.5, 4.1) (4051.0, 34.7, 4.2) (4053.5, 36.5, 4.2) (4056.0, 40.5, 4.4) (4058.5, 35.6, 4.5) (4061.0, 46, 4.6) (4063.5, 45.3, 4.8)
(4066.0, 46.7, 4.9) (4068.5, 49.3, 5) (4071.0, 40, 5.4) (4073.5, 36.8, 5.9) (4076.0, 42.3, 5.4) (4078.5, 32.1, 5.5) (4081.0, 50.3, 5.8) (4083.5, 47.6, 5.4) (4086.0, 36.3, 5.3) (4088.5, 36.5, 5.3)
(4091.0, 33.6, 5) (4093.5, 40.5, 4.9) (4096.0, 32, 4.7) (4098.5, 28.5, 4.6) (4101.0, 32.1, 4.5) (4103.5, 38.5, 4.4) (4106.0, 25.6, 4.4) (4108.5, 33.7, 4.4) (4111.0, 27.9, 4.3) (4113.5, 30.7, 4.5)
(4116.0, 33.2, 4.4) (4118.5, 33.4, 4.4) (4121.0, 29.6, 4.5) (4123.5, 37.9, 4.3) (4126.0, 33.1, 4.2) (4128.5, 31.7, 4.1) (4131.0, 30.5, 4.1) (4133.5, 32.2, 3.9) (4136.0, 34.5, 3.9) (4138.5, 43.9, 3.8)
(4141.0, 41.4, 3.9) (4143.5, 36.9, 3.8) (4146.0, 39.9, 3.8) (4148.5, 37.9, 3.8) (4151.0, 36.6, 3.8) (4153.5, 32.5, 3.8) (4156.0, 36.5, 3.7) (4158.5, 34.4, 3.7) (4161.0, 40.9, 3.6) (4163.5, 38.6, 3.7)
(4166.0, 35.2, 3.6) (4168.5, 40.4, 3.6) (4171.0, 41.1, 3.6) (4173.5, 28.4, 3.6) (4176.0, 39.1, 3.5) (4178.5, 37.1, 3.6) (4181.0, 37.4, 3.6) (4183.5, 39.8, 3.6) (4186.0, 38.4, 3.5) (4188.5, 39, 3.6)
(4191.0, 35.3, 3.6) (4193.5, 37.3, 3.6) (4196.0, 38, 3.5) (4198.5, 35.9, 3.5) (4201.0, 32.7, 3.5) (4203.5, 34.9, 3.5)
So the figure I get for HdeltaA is 5.4 angstrom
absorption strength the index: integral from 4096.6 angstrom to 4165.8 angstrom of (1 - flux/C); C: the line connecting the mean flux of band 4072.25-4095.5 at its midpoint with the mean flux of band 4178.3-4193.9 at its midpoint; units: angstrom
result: 7.3 angstrom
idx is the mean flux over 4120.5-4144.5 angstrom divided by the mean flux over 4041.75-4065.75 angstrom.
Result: 0.86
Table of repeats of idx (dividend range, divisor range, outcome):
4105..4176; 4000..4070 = 0.85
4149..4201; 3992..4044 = 0.93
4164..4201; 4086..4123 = 1.13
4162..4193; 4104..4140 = 1.14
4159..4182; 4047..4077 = 0.90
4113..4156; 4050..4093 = 0.87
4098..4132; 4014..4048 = 0.76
